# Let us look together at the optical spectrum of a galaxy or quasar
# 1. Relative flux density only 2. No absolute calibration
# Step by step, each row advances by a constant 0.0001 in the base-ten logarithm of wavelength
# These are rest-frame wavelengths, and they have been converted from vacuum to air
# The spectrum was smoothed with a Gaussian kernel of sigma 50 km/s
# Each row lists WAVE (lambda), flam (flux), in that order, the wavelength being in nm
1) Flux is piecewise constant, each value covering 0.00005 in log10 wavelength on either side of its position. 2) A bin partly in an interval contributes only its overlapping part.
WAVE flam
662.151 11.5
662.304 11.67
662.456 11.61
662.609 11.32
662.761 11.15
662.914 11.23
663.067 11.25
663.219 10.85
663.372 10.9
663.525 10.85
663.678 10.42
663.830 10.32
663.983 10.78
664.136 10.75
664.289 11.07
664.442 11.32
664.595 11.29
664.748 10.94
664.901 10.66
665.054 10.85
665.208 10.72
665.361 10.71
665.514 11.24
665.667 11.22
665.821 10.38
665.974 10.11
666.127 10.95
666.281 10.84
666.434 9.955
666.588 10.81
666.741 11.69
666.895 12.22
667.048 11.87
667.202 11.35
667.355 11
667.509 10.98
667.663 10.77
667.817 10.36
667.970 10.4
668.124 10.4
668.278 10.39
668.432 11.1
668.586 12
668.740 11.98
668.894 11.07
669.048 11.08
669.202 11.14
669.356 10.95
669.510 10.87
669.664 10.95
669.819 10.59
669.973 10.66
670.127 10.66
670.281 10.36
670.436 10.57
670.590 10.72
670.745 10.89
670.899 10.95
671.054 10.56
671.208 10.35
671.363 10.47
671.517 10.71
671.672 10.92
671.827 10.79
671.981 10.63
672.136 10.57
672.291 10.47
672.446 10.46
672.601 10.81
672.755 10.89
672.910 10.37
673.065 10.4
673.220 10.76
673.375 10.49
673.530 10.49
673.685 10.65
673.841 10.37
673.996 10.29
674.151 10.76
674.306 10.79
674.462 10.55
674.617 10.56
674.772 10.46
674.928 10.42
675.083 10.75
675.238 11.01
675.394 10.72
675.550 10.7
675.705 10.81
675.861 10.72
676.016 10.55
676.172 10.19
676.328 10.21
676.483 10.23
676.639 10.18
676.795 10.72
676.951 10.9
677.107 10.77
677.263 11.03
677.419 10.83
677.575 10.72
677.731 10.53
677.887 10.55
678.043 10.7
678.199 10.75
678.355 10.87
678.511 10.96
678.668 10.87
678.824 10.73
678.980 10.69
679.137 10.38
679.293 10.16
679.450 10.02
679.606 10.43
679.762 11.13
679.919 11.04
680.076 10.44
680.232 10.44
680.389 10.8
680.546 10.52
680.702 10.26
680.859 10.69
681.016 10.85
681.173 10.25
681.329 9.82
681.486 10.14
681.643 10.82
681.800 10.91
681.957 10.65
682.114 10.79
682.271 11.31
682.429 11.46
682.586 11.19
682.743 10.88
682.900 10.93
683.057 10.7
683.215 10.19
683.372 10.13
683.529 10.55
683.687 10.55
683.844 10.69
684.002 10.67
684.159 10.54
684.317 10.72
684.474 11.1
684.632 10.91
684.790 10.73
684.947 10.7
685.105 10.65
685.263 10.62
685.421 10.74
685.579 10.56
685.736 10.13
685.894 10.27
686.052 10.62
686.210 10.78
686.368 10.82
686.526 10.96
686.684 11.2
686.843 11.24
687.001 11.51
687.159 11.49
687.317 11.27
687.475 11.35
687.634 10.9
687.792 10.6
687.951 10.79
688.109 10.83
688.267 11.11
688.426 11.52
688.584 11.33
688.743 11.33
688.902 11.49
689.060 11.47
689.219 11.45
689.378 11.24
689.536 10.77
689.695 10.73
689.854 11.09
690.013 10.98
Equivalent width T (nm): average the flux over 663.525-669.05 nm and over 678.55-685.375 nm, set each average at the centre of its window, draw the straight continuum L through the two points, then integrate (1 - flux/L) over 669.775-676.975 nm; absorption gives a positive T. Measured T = 0.14 nm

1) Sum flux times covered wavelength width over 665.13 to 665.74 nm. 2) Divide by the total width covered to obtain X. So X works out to 11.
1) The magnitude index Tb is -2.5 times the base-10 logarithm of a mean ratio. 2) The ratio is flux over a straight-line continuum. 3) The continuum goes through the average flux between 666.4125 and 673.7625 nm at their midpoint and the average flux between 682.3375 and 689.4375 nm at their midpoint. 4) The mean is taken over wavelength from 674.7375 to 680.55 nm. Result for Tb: 0.02 mag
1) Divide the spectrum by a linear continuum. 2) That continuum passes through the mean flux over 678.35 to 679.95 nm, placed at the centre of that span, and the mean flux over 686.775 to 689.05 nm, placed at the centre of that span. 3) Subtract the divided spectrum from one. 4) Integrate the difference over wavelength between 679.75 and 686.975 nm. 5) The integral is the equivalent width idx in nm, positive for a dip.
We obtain 0.141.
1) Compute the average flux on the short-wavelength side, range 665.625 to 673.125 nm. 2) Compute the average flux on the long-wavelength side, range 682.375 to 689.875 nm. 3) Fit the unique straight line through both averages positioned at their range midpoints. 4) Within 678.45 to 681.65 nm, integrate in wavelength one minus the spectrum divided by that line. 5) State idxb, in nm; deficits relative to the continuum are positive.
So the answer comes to 0.10 nm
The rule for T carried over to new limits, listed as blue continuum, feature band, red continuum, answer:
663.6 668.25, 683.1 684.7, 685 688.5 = 0.04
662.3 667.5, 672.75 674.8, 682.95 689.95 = 0.08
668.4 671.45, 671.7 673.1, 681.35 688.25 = 0.03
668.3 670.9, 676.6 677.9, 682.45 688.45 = 0.02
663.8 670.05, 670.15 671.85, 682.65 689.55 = 0.04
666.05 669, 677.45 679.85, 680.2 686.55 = 0.03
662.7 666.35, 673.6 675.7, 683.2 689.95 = 0.05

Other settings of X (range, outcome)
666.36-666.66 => 10.4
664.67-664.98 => 10.8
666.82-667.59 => 11.5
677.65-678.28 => 10.6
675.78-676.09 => 10.6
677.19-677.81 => 10.8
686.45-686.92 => 11.1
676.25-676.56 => 10.2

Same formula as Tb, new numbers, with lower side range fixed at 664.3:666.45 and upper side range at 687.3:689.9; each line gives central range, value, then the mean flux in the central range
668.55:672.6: 0.01 mag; 10.8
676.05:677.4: 0.04 mag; 10.5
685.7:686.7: 0.04 mag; 10.7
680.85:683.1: 0.03 mag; 10.8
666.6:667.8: -0.05 mag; 11.3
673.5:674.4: 0.04 mag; 10.6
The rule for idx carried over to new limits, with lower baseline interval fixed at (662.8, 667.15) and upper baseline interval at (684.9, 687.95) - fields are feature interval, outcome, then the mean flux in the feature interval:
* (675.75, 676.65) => 0.04 nm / 10.4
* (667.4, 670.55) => 0.02 nm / 10.9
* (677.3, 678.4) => 0.02 nm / 10.7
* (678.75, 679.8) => 0.04 nm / 10.5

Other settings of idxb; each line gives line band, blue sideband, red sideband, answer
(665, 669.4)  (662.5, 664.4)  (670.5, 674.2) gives -0.08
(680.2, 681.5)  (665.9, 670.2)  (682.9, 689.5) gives 0.06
